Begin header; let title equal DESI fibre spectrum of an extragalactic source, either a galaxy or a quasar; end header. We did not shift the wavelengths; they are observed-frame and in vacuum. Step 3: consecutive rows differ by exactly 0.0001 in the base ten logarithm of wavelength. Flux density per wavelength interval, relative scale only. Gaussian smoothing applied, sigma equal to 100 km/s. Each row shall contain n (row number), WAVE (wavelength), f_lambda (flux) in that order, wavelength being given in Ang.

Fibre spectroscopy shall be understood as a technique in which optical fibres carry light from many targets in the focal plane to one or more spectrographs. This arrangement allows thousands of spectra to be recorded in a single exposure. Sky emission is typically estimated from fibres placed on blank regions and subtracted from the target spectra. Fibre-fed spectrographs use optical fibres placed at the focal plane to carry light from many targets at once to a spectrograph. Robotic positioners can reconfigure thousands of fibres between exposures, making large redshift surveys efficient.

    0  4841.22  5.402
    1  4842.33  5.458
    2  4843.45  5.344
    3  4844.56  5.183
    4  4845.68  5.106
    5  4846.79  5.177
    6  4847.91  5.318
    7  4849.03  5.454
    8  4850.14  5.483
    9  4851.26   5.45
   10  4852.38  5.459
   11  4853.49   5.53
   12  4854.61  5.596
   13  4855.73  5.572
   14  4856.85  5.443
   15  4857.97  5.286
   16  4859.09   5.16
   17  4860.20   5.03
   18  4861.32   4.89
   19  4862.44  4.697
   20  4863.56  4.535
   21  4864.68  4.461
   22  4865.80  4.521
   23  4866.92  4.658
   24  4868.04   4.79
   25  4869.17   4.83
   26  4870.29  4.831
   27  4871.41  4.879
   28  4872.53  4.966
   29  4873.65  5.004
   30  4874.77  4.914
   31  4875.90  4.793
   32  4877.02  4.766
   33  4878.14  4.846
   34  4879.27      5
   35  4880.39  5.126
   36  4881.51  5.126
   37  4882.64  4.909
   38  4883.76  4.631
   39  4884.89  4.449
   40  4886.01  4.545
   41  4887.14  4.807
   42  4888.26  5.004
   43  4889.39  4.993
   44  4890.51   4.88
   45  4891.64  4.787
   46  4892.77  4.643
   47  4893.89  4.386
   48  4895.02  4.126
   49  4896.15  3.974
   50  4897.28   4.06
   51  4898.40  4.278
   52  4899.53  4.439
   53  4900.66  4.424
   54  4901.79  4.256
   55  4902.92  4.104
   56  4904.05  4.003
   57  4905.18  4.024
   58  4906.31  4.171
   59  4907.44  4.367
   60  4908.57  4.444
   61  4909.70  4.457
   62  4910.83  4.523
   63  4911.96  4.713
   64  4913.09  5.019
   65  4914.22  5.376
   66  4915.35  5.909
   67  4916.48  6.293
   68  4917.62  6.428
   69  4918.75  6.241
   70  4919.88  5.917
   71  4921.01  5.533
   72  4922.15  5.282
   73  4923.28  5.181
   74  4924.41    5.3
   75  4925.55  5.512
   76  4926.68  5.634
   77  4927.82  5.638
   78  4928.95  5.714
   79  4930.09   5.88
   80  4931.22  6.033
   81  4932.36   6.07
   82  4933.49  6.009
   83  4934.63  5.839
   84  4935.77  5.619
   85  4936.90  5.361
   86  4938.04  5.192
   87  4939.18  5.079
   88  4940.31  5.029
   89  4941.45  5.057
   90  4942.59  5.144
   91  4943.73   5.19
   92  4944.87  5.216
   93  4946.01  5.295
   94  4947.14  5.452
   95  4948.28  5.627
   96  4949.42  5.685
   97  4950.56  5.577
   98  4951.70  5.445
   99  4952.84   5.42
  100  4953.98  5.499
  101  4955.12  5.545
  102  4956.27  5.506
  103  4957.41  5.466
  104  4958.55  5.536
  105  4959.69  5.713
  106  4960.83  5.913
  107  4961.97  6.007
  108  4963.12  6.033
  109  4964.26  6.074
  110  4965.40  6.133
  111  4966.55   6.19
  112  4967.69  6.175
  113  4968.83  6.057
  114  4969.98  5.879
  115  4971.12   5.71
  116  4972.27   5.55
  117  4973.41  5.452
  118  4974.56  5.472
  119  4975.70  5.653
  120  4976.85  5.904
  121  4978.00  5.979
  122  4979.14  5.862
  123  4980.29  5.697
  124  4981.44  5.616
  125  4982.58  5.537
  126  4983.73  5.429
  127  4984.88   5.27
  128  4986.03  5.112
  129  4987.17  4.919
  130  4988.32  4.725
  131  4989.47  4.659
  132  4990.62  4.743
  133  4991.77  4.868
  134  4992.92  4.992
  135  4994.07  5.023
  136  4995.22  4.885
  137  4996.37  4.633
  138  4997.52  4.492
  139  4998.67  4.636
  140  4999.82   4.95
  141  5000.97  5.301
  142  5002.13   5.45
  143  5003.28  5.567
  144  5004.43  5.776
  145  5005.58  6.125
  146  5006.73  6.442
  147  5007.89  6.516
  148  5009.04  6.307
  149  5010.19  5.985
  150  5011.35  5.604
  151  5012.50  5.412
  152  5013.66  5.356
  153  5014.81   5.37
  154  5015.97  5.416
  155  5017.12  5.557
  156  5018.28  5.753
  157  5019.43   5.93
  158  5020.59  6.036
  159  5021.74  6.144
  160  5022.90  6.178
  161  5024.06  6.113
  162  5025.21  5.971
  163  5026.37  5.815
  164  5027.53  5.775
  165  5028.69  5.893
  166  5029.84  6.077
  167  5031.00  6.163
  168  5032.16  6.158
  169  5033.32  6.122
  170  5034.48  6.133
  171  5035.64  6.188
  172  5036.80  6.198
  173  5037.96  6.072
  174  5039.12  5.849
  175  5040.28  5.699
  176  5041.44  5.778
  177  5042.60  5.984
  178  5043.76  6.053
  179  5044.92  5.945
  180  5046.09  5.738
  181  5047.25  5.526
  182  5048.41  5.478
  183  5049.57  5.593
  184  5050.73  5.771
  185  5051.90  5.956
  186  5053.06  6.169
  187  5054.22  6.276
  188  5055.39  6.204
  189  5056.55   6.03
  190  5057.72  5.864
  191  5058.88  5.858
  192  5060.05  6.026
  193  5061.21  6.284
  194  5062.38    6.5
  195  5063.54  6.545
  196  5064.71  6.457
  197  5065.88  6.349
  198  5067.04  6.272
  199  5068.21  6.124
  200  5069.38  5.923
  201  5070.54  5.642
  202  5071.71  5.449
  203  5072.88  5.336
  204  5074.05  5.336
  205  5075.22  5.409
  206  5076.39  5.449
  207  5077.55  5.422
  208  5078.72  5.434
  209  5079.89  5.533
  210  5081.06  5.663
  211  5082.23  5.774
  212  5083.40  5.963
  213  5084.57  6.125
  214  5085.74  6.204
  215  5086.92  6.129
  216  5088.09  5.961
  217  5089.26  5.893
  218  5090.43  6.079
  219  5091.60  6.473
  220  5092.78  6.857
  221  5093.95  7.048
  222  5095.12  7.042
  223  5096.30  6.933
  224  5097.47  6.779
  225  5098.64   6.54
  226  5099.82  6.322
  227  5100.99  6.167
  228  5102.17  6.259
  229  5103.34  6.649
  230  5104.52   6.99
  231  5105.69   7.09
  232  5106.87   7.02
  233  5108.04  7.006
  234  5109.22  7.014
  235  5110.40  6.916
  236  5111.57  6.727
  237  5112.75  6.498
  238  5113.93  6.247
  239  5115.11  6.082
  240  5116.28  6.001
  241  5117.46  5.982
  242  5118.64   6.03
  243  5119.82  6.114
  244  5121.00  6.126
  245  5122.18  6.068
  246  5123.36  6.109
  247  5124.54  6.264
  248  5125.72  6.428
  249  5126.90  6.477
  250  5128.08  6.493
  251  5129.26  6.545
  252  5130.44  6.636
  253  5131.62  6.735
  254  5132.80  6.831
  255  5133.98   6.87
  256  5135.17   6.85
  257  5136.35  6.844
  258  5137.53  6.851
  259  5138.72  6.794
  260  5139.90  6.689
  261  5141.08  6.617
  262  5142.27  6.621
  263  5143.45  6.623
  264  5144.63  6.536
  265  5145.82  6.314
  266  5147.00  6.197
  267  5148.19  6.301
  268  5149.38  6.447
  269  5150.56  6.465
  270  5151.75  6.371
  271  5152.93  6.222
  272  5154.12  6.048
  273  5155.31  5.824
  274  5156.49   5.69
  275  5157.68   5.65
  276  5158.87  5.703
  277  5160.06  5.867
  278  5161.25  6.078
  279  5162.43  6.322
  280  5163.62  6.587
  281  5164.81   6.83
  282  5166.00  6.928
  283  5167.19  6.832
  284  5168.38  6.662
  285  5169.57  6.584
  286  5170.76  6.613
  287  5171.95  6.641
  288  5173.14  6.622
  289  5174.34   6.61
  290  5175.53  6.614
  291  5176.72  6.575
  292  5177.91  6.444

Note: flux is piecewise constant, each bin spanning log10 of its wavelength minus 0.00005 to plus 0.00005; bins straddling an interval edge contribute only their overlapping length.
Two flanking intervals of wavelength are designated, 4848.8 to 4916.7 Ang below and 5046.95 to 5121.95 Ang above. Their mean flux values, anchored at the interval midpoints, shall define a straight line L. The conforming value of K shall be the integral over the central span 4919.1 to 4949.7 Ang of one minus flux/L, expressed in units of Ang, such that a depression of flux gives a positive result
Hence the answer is -2.0 Ang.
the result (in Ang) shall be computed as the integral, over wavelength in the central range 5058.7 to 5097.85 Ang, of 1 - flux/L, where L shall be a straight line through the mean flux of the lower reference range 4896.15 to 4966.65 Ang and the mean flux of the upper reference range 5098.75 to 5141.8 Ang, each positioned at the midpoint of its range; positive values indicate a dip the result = 1.2 Ang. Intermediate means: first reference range 5.31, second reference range 6.54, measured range 6.07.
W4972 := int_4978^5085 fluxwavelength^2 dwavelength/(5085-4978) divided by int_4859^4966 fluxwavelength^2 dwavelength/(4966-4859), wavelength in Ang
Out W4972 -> 1.2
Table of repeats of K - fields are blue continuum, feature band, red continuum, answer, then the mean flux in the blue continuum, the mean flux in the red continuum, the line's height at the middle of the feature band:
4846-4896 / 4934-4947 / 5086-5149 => 0.2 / 4.94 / 6.52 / 5.39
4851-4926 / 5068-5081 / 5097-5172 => 1.2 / 4.9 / 6.46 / 6.08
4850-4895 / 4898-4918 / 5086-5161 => 1.6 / 4.93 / 6.44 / 5.14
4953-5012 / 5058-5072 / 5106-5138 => 0.0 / 5.54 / 6.51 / 6.12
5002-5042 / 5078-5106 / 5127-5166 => -0.5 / 5.92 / 6.43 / 6.21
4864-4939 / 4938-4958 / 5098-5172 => -0.3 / 4.98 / 6.46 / 5.28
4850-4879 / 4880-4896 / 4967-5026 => 1.2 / 5.01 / 5.54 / 5.1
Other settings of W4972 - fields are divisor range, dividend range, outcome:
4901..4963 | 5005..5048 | 1.15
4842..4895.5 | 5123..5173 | 1.45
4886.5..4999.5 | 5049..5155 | 1.27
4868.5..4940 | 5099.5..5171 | 1.41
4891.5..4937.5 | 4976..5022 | 1.11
